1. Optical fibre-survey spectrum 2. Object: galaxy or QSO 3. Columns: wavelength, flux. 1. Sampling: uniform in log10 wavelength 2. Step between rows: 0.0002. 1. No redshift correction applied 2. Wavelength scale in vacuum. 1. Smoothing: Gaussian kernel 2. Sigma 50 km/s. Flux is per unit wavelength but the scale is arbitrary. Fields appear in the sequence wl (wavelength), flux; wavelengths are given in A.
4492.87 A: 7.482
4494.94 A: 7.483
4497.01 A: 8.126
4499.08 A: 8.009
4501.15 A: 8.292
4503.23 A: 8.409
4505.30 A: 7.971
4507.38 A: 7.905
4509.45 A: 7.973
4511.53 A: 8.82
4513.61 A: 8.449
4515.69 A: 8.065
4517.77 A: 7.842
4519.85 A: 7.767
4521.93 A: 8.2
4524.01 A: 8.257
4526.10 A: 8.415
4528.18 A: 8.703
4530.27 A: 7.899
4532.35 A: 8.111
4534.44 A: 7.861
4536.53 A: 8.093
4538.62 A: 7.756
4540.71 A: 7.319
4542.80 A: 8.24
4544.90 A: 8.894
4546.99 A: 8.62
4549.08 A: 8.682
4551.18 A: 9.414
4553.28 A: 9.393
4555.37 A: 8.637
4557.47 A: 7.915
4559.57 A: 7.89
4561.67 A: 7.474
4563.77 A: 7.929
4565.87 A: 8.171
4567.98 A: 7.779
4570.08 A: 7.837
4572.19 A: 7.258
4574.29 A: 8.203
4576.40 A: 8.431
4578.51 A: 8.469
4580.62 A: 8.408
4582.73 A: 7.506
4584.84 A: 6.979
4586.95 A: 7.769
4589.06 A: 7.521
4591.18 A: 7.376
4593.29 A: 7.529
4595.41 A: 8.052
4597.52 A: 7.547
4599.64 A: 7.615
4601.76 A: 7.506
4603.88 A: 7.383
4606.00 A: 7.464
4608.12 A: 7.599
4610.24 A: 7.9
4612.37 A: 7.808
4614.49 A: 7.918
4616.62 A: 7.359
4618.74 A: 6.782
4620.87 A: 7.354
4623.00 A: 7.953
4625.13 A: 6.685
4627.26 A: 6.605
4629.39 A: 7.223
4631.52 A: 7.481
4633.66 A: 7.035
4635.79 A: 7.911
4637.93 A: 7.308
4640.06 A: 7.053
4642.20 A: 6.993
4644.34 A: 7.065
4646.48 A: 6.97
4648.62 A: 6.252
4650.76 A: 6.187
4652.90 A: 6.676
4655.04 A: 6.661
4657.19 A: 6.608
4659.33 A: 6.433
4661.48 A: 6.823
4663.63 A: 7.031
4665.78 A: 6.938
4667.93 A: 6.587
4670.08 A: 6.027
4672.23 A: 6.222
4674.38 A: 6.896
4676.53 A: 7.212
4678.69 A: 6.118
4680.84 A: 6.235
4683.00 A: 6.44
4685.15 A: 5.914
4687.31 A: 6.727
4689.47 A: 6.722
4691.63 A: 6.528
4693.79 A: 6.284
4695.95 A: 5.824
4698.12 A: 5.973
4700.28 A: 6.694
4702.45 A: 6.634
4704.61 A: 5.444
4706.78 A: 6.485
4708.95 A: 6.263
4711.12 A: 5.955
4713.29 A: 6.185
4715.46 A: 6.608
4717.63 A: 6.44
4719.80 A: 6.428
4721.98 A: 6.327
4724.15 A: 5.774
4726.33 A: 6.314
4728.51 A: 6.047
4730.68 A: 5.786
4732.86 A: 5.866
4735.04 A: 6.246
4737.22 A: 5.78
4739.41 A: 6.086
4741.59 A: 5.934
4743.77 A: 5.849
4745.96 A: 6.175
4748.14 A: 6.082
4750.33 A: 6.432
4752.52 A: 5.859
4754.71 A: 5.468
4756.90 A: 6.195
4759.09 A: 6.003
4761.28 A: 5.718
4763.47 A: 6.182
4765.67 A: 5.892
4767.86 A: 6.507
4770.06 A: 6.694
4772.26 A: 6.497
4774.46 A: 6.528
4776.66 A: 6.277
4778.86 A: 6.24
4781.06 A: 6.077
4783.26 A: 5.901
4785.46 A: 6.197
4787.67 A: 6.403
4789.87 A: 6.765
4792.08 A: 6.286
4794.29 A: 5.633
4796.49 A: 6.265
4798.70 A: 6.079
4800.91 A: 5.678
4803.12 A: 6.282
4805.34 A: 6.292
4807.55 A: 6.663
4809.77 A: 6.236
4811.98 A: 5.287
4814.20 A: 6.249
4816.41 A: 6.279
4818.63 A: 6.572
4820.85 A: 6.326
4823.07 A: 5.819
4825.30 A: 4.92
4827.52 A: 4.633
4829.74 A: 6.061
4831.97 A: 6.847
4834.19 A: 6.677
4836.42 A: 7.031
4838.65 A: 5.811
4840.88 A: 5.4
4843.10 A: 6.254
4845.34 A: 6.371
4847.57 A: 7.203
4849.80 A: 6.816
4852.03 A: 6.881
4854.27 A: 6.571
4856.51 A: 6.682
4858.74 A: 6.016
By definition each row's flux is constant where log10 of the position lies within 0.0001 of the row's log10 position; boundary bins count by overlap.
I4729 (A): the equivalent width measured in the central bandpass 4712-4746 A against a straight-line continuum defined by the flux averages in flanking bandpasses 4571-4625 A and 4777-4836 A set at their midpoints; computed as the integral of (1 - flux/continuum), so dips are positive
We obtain 2.9 A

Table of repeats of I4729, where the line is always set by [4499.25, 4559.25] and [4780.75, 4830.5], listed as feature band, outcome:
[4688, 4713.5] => 2.33 A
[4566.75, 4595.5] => 0.25 A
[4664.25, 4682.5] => 1.46 A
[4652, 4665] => 0.93 A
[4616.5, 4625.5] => 0.33 A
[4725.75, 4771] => 3.14 A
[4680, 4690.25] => 0.89 A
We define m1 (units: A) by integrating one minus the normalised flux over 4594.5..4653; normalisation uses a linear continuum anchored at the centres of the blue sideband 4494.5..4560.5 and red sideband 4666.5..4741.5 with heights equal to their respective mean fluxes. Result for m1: -0.9 A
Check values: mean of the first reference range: 8.24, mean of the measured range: 7.28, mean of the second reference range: 6.27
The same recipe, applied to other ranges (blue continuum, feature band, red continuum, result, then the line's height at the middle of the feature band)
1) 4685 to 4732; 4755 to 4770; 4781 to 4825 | 0.2 A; 6.19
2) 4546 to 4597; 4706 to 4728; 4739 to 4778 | 1.0 A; 6.56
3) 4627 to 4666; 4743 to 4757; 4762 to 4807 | 0.9 A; 6.4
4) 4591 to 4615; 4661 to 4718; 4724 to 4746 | 1.3 A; 6.56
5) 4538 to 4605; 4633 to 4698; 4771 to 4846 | 5.5 A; 7.25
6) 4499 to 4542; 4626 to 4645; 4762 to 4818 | 0.3 A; 7.3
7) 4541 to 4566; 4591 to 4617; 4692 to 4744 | 0.3 A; 7.72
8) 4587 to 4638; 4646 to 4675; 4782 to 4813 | 2.2 A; 7.12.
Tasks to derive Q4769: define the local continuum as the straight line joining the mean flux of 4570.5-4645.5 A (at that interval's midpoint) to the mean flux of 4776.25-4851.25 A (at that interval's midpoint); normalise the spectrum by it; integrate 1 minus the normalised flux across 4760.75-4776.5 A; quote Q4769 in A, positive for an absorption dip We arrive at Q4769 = 0.39 A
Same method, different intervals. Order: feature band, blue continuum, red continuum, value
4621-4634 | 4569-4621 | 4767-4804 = 0.42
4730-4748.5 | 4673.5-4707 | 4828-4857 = 1.23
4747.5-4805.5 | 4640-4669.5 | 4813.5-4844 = 0.85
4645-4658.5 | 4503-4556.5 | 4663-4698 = 0.47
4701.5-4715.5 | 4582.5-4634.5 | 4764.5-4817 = 1.19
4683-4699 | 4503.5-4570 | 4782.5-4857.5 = 1.86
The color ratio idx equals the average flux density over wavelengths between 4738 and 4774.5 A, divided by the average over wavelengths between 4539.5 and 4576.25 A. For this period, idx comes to 0.7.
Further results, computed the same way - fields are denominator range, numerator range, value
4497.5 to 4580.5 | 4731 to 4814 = 0.75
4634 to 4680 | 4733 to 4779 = 0.90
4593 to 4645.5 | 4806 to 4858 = 0.84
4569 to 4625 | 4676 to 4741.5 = 0.81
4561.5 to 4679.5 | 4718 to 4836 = 0.84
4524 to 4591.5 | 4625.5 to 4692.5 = 0.83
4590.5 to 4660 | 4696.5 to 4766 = 0.84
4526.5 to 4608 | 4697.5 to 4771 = 0.77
